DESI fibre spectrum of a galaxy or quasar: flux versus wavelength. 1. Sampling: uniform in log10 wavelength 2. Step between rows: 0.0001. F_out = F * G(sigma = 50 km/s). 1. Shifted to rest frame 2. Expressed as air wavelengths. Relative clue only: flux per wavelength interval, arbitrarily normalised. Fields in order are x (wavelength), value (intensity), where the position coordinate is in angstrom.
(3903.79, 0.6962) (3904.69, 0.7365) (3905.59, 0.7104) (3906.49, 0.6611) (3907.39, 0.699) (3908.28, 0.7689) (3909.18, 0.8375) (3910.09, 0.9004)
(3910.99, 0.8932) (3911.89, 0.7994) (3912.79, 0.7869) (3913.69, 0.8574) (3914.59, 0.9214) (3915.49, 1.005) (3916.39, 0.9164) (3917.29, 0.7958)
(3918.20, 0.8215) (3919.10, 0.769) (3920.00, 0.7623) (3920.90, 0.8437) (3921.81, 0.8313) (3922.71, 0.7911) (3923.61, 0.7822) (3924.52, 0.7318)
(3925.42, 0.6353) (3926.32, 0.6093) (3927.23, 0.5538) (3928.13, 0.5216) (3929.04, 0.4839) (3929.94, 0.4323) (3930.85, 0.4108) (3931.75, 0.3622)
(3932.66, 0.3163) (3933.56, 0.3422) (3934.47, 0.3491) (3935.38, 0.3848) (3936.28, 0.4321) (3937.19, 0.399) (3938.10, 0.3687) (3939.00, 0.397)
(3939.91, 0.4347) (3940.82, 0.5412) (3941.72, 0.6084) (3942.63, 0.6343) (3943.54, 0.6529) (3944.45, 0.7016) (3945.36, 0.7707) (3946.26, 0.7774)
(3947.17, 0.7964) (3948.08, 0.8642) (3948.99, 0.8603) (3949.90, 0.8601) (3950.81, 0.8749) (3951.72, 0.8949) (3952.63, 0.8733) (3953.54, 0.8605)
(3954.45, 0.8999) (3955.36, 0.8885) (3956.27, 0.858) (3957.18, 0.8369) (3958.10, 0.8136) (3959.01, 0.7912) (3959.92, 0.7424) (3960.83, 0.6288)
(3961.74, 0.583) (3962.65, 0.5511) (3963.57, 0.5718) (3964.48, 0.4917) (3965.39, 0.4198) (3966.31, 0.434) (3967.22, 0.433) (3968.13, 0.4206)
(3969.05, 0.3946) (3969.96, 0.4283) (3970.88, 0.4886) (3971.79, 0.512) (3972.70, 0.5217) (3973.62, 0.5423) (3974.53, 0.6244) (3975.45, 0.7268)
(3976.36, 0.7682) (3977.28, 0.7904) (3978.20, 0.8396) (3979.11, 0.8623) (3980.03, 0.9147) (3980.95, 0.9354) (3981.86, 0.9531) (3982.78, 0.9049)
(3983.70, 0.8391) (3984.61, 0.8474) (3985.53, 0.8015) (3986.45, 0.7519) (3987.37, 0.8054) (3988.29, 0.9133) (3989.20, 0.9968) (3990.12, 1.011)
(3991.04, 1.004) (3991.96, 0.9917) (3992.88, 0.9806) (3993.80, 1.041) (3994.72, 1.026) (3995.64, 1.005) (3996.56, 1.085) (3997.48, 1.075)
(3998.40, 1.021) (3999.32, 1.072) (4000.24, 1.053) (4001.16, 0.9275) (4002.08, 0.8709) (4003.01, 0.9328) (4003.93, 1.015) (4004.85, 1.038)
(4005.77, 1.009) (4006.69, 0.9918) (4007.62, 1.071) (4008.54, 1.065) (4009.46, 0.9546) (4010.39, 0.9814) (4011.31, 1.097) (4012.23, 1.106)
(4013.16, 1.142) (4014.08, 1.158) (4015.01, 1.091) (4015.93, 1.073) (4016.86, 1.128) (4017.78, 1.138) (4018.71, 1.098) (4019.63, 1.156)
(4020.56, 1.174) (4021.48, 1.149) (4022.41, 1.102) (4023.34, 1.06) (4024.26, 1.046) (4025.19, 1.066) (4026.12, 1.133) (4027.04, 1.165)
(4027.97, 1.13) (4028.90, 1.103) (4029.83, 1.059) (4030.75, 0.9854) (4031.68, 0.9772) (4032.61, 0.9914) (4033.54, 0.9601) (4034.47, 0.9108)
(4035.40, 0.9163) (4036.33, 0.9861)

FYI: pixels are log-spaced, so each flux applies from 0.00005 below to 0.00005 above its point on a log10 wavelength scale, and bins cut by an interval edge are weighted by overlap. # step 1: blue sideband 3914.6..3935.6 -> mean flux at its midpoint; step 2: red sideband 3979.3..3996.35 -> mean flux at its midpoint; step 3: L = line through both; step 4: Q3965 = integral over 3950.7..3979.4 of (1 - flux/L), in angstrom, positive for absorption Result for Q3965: 5.4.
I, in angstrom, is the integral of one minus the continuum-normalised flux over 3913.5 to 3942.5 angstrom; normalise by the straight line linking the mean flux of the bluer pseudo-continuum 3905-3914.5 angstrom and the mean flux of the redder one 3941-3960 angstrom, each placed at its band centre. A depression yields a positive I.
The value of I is 7.0 angstrom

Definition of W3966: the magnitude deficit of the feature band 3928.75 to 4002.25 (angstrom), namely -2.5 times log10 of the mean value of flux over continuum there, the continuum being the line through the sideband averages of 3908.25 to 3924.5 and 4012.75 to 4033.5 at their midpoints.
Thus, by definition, 0.31 mag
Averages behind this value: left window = 0.837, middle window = 0.722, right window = 1.09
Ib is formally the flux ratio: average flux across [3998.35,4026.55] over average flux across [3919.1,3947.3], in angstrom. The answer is 1.86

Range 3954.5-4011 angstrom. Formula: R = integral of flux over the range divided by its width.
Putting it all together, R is 0.819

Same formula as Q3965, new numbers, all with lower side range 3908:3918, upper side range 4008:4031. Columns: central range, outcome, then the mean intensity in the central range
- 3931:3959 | 8.43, 0.655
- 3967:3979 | 4.92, 0.588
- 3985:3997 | 0.92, 0.954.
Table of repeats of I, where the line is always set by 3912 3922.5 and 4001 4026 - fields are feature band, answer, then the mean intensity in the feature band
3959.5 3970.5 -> 5.1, 0.507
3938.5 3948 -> 2.8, 0.64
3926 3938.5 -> 6.4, 0.424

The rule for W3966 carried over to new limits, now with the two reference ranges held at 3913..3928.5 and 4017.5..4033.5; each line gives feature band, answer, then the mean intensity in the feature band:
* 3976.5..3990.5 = 0.103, 0.874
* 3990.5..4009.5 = -0.002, 1.01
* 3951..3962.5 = 0.103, 0.801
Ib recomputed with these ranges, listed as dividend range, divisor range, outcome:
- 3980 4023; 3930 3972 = 1.67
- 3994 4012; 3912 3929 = 1.32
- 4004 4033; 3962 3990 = 1.57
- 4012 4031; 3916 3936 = 1.82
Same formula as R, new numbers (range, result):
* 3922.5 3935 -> 0.517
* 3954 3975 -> 0.603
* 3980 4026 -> 1.02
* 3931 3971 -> 0.614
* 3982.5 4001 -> 0.962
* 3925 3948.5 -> 0.53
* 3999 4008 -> 0.996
